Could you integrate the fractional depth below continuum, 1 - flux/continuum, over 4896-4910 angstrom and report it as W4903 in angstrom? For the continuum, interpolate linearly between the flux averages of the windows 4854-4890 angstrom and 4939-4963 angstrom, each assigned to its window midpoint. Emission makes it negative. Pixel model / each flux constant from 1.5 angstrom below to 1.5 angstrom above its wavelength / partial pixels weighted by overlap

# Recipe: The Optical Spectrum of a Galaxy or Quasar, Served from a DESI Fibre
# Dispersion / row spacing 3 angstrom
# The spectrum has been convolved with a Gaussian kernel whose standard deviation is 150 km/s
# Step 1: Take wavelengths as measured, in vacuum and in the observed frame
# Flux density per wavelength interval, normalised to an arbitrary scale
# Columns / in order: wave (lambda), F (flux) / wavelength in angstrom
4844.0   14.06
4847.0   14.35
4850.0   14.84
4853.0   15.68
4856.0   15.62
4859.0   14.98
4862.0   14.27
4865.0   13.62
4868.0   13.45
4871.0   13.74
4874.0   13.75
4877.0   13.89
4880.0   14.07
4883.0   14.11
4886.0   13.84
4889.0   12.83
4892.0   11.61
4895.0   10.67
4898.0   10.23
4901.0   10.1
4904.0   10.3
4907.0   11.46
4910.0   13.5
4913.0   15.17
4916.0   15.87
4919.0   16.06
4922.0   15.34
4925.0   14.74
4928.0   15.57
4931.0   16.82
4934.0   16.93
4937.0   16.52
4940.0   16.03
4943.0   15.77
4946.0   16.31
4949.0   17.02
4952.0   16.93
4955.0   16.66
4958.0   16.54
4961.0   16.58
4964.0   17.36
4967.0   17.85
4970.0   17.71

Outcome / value 3.9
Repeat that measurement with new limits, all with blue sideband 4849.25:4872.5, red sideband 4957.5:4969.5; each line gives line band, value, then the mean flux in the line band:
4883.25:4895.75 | 2.24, 12.5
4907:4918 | 0.99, 14.4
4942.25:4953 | 0.15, 16.5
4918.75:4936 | 0.35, 15.9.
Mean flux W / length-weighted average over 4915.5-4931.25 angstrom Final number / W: 15.6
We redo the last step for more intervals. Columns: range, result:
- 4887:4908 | 11.1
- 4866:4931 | 13.4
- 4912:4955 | 16.1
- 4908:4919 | 14.9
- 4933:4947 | 16.3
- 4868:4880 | 13.8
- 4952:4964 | 16.7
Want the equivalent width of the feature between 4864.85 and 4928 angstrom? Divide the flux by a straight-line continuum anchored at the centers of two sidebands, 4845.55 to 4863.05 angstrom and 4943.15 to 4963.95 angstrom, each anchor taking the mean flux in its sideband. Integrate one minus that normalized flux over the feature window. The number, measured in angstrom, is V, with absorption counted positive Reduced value 9.63 angstrom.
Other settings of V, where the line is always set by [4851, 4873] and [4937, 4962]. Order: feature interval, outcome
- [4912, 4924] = 0.1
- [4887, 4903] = 4.3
